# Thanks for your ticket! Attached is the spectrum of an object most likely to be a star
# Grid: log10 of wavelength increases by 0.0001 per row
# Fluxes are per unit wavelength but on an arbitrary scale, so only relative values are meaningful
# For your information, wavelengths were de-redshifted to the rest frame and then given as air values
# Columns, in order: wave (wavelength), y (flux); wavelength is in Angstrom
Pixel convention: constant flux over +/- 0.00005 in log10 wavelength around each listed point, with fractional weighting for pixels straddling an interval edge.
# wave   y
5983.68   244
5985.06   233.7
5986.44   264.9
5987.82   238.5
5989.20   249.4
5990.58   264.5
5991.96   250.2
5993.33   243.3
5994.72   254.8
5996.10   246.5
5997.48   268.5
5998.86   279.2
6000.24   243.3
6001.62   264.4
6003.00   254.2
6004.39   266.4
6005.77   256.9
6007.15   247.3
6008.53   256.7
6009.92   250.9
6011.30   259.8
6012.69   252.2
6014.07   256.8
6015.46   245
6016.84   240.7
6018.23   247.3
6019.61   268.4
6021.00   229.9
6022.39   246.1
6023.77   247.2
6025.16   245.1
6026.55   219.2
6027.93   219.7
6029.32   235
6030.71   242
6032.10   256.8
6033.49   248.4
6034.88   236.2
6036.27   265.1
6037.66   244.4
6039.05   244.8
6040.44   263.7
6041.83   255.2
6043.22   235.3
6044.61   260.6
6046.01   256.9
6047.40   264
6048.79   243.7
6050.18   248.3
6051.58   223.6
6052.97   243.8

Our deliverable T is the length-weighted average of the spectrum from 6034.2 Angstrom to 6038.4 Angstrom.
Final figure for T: 249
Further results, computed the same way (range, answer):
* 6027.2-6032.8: 238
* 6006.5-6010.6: 251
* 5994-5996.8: 250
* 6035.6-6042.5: 255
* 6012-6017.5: 249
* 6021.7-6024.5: 247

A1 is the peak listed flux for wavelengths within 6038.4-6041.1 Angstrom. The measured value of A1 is 263.7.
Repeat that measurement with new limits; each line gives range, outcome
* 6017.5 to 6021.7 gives 268.4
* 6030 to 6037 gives 265.1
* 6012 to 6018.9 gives 256.8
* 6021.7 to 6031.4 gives 247.2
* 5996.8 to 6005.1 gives 279.2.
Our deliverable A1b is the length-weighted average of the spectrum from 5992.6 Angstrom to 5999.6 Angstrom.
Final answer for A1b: 258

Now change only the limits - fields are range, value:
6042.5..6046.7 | 251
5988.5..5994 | 252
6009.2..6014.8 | 254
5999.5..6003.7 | 254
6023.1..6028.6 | 233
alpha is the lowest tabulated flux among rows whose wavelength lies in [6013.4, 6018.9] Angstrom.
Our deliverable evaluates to 240.7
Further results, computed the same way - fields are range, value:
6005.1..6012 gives 247.3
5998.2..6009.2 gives 243.3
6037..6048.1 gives 235.3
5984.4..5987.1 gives 233.7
